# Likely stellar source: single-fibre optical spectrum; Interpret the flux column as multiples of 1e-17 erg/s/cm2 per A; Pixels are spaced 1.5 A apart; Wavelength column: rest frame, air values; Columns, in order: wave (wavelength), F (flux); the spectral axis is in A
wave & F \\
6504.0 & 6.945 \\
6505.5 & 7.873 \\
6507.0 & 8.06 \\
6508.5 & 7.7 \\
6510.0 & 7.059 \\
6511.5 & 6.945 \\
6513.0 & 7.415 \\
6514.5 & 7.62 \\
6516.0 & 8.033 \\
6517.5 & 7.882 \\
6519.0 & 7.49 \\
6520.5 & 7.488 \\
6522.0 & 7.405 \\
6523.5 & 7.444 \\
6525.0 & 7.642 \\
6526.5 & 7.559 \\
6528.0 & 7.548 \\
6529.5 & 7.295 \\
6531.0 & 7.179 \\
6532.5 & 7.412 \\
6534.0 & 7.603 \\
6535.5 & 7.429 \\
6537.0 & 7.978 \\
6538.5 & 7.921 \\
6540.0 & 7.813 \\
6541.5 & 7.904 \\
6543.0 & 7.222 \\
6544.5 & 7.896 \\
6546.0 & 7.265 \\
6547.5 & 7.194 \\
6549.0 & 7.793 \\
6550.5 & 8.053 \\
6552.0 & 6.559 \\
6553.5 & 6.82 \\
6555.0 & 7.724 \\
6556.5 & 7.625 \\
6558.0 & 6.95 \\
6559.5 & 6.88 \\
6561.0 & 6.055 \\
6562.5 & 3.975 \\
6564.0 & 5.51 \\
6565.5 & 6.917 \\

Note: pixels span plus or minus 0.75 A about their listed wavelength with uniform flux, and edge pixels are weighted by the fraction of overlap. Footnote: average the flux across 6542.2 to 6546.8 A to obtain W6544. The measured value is 7.46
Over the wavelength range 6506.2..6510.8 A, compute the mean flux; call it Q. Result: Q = 7.6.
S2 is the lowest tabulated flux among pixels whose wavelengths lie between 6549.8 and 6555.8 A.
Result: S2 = 6.559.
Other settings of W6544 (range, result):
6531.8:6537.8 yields 7.61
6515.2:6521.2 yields 7.72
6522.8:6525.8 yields 7.54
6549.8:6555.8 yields 7.29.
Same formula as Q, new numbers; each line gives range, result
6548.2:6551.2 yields 7.91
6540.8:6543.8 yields 7.56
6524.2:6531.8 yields 7.44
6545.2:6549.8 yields 7.43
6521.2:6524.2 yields 7.43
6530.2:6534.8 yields 7.4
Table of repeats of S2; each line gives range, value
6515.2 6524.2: 7.405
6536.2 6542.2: 7.813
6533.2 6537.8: 7.429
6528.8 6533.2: 7.179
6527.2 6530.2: 7.295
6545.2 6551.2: 7.194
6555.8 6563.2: 3.975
